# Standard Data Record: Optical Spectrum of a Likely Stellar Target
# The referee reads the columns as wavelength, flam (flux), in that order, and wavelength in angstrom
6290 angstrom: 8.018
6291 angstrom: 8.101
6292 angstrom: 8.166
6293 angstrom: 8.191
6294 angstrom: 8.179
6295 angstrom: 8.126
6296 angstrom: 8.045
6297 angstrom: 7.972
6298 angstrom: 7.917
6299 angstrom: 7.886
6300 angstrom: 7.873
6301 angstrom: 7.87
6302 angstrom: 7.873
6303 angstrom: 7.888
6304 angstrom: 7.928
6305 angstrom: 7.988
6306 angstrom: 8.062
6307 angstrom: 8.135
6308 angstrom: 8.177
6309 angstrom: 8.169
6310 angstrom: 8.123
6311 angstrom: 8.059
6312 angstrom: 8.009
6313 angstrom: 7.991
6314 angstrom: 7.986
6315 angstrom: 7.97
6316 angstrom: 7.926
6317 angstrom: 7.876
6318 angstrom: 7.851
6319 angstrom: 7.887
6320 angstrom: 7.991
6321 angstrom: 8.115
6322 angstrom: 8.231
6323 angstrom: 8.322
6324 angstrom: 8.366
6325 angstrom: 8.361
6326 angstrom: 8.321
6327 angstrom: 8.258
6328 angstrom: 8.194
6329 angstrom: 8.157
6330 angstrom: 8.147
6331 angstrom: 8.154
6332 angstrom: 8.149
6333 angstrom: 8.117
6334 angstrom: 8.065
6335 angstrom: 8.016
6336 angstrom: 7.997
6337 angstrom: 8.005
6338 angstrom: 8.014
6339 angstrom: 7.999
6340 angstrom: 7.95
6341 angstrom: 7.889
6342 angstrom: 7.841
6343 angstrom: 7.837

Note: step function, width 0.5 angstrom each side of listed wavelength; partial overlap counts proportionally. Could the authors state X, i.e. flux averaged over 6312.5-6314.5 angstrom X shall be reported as 7.99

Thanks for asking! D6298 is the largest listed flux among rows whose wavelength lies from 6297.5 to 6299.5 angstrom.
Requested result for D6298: 7.917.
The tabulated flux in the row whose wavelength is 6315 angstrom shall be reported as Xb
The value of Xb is 7.97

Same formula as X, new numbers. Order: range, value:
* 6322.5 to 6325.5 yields 8.35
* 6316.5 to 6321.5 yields 7.94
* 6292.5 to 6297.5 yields 8.1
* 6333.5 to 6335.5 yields 8.04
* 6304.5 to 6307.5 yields 8.06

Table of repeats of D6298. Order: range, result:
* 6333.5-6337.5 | 8.065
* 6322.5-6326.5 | 8.366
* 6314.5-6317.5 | 7.97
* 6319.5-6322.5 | 8.231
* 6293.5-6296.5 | 8.179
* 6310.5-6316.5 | 8.059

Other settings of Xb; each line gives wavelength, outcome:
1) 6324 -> 8.366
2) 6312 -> 8.009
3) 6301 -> 7.87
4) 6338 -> 8.014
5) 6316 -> 7.926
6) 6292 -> 8.166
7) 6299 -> 7.886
